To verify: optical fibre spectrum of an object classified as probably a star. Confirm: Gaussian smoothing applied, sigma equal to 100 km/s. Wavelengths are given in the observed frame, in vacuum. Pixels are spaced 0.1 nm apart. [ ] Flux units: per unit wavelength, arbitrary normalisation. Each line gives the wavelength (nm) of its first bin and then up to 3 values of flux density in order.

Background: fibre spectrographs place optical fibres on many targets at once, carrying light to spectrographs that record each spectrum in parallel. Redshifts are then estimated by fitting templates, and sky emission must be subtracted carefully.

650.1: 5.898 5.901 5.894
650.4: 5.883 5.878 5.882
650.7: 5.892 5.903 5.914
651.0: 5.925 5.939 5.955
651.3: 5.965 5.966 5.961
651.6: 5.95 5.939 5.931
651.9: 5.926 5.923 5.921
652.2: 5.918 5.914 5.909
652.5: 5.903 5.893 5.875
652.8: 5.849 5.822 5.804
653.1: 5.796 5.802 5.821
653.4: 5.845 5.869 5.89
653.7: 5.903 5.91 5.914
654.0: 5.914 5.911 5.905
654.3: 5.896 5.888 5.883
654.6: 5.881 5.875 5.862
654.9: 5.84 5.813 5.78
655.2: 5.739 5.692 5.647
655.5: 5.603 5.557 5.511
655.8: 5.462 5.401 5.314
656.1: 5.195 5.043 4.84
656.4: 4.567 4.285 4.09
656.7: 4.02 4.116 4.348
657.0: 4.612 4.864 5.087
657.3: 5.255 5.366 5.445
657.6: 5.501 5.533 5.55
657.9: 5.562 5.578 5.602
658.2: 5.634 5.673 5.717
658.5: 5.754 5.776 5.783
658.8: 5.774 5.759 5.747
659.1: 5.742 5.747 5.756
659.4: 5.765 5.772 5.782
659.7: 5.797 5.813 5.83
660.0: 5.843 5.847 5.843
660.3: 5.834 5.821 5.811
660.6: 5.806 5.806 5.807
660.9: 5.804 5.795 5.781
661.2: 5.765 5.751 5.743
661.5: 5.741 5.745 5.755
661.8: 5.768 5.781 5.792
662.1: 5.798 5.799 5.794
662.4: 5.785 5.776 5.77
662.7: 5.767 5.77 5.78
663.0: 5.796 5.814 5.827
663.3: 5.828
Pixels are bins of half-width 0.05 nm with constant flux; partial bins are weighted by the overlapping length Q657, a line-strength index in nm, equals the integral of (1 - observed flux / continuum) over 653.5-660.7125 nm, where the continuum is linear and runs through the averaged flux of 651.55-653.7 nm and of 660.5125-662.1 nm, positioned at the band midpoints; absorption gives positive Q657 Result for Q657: 0.358 nm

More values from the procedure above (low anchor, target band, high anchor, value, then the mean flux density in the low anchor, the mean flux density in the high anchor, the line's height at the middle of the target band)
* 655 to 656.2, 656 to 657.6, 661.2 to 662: 0.23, 5.53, 5.76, 5.57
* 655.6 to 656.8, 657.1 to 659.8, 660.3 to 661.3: -0.15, 4.88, 5.8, 5.33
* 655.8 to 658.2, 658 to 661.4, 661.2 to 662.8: -0.22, 5.03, 5.77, 5.43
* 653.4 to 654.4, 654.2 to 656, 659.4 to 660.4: 0.05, 5.9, 5.82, 5.88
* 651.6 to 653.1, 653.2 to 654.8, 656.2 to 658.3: -0.08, 5.89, 5.01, 5.6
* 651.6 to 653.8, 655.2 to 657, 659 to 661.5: 0.26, 5.88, 5.79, 5.84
